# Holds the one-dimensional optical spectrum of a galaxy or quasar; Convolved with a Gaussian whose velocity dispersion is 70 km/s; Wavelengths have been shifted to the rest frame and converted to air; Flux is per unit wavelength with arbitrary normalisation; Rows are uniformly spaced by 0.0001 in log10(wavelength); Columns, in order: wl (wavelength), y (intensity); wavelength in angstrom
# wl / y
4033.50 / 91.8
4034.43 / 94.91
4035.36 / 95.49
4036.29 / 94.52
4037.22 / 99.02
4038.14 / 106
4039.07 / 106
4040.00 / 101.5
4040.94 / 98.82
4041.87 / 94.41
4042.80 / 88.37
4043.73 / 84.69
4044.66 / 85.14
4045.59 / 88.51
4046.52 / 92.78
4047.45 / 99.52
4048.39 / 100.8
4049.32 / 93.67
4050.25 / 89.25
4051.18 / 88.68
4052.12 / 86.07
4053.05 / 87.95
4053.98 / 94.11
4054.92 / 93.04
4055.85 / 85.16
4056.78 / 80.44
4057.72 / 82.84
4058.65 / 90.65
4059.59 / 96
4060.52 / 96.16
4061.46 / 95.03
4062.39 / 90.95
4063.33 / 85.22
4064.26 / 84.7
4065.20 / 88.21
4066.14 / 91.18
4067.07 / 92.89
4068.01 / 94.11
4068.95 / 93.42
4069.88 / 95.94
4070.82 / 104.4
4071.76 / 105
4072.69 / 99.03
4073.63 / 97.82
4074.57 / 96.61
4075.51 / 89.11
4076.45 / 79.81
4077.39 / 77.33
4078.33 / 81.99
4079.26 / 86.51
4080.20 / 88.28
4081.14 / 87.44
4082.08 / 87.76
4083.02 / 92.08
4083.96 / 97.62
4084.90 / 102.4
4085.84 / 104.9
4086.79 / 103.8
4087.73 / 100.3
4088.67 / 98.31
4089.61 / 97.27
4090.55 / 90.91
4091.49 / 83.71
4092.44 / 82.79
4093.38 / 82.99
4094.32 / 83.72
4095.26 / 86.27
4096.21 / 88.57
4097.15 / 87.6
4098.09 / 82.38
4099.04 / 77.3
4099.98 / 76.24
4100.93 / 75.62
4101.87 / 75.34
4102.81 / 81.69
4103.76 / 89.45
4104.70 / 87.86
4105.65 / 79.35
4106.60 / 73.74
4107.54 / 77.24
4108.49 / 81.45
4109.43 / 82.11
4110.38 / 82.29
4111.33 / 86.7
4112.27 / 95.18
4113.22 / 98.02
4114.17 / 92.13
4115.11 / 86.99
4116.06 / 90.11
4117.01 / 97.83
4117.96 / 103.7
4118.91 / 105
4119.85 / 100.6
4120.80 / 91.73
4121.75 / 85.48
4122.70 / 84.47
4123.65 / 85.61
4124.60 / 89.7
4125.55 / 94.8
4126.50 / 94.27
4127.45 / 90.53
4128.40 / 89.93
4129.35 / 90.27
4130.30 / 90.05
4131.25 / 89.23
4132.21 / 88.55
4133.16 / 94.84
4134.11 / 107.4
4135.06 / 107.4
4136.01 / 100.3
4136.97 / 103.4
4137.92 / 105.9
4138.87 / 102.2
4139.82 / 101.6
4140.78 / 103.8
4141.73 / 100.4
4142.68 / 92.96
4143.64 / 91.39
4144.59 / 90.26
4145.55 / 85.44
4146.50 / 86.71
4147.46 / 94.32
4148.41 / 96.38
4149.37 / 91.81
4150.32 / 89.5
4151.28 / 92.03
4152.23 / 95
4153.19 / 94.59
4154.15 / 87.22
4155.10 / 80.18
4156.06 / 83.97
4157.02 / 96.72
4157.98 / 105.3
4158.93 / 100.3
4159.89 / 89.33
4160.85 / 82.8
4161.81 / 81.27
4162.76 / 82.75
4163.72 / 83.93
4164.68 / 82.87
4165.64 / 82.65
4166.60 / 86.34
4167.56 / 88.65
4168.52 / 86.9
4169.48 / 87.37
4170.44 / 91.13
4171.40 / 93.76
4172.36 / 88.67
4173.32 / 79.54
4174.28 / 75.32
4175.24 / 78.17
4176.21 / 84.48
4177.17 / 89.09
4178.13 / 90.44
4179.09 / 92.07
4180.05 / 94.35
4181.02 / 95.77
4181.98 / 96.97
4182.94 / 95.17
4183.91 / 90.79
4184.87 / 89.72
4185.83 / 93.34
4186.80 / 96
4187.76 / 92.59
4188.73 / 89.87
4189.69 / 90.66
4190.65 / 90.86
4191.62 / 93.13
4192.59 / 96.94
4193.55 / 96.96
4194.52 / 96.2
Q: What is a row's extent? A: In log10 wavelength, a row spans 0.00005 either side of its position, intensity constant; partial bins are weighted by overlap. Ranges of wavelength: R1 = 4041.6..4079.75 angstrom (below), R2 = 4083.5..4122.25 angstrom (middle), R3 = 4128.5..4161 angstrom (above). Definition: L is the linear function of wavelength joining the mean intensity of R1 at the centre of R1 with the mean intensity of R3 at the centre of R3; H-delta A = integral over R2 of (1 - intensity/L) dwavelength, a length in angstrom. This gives 1.6 angstrom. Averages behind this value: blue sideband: 90.9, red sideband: 94.5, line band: 88.9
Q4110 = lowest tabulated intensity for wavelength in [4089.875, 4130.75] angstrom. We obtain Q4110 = 73.74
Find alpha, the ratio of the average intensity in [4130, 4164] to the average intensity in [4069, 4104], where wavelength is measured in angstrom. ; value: 1.0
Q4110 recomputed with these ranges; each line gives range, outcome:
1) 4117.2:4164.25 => 80.18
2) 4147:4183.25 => 75.32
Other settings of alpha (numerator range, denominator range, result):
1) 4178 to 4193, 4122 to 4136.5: 1.00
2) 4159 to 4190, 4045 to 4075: 0.96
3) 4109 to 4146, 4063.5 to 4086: 1.02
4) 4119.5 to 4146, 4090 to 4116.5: 1.12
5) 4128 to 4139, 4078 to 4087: 1.05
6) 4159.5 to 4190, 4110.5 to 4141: 0.93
